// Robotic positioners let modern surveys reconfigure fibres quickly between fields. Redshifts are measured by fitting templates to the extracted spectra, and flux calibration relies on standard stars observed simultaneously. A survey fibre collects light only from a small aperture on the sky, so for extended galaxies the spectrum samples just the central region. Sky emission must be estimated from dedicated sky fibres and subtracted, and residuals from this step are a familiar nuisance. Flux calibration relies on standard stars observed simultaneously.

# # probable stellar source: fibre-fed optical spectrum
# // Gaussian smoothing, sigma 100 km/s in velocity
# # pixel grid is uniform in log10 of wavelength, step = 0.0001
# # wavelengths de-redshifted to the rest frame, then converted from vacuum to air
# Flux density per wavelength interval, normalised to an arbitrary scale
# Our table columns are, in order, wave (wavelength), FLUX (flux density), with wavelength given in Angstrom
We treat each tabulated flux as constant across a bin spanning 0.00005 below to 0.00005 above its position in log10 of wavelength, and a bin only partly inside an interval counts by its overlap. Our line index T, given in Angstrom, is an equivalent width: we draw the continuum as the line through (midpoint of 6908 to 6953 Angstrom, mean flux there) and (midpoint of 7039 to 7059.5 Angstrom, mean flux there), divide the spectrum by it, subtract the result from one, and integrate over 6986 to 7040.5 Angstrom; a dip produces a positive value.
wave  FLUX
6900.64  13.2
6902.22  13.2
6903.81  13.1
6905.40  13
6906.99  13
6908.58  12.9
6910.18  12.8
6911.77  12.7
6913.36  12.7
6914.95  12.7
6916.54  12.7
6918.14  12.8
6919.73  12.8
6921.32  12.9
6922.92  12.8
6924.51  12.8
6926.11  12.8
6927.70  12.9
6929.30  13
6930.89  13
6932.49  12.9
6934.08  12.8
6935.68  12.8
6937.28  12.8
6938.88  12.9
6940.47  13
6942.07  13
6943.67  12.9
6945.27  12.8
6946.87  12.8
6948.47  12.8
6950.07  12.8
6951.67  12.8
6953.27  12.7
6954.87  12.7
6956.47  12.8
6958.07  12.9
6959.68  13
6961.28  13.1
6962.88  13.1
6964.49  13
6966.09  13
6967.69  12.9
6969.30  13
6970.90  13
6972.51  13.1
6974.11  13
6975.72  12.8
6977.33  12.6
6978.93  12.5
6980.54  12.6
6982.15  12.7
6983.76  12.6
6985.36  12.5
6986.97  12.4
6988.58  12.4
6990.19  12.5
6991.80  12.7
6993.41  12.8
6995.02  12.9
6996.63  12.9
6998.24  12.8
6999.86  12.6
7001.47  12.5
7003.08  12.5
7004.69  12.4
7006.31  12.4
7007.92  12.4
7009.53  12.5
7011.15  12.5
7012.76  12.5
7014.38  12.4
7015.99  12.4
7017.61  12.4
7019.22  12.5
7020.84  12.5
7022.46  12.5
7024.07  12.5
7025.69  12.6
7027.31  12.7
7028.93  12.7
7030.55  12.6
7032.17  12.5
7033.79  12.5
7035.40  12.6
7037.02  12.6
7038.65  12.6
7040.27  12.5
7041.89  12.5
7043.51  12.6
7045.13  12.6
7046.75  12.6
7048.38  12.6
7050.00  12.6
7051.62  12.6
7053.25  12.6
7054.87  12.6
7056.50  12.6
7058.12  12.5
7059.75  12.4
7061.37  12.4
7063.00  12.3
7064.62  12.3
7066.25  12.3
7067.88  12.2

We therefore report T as 0.4 Angstrom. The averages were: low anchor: 12.8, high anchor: 12.6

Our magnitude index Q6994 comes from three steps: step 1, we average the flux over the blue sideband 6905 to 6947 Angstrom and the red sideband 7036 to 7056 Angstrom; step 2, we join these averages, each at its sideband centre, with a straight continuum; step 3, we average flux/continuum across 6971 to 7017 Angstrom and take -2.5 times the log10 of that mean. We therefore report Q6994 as 0.01 mag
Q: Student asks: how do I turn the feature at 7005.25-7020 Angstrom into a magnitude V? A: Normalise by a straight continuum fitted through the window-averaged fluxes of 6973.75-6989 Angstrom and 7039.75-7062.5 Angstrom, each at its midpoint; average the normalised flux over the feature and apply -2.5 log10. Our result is 0.012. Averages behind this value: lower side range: 12.6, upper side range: 12.5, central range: 12.4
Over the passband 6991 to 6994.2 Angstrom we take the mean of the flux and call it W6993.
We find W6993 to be 12.8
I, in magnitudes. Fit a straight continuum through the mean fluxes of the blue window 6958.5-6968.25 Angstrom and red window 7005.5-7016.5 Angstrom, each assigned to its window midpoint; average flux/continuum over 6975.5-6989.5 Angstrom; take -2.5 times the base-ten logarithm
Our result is 0.02 mag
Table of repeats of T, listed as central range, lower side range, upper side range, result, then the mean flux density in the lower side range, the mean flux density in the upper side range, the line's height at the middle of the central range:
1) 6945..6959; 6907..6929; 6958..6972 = 0.2 Angstrom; 12.8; 13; 12.9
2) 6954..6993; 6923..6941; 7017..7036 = -0.1 Angstrom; 12.9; 12.6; 12.7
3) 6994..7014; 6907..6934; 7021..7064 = 0.1 Angstrom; 12.8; 12.6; 12.6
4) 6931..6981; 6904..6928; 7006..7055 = -0.6 Angstrom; 12.8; 12.5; 12.7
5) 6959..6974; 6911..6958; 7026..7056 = -0.3 Angstrom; 12.8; 12.6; 12.8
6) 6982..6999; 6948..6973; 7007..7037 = 0.1 Angstrom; 12.9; 12.5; 12.7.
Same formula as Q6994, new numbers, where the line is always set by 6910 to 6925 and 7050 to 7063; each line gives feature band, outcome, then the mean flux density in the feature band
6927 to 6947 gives -0.013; 12.9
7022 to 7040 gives -0.001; 12.6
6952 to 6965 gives -0.018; 12.9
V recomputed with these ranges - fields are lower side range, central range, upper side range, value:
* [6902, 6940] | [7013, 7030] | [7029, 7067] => 0.01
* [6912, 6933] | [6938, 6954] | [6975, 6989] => -0.01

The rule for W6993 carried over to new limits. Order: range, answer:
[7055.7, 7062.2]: 12.5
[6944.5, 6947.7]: 12.8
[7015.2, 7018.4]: 12.4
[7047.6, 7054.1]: 12.6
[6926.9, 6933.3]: 13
